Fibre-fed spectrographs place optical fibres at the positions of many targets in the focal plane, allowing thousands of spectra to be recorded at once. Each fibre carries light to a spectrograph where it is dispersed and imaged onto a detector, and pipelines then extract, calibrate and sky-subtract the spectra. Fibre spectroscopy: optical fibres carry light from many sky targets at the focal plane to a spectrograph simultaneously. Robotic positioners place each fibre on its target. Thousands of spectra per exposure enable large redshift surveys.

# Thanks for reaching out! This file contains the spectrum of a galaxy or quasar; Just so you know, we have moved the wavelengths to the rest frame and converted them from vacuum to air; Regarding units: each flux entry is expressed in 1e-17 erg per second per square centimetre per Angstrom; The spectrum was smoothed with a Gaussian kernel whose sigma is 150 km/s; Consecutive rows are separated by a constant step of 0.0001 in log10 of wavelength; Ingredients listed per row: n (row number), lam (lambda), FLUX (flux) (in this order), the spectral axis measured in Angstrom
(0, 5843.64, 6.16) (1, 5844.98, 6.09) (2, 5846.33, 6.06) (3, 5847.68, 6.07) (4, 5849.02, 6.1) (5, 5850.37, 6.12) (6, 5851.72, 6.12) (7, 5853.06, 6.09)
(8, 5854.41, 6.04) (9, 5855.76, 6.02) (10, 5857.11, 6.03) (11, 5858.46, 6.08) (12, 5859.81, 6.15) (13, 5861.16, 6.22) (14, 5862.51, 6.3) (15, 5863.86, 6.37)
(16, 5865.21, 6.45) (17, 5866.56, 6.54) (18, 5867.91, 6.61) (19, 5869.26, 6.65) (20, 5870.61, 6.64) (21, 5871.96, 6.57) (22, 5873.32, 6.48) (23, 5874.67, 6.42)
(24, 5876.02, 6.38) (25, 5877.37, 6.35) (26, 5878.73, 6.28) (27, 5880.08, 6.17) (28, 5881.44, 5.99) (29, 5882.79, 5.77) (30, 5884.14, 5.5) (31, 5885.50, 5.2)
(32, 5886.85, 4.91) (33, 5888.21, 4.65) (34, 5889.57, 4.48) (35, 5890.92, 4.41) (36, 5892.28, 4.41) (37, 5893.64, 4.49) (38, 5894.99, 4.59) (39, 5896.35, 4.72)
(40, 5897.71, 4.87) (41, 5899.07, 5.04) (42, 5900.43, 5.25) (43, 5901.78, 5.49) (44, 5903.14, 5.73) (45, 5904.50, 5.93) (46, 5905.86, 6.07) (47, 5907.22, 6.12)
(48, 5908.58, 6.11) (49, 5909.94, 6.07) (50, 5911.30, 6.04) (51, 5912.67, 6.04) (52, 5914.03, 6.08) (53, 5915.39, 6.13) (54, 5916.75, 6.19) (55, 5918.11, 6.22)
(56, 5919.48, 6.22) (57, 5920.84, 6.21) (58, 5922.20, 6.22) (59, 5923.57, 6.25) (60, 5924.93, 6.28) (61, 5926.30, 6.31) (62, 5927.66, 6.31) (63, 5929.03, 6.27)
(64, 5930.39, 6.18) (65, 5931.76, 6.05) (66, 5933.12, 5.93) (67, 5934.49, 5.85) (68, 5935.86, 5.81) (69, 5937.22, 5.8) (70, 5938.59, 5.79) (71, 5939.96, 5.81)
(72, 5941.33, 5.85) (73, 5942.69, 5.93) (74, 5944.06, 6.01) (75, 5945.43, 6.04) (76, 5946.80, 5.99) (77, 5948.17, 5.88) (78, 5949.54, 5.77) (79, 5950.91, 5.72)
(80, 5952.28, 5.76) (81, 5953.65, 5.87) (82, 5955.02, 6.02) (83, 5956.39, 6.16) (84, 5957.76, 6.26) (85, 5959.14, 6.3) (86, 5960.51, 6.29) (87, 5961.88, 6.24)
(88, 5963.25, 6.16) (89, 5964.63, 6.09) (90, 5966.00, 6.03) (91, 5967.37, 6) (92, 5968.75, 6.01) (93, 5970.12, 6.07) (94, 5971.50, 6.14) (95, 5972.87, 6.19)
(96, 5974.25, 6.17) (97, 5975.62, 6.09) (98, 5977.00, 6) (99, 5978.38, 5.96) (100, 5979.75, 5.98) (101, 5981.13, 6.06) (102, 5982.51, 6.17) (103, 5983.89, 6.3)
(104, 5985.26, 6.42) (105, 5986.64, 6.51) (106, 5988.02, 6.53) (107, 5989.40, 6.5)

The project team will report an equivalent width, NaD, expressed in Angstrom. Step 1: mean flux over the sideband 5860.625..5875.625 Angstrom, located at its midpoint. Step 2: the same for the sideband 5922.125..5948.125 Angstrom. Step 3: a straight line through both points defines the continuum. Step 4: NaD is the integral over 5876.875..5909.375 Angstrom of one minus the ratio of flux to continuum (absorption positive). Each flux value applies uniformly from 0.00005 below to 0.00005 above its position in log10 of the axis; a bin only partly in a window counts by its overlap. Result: 4.9 Angstrom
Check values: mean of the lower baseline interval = 6.48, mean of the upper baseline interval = 6.03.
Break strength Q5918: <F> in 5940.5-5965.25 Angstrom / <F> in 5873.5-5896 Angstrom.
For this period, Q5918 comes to 1.12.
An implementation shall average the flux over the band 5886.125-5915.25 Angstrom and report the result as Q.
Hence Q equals 5.33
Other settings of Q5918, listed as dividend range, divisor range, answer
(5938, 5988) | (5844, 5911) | 1.04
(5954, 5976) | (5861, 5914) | 1.07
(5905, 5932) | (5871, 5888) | 1.03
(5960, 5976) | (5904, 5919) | 1.01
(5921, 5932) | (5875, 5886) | 1.04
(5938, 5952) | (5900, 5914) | 0.99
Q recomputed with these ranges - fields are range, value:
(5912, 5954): 6.03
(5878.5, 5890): 5.43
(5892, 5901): 4.78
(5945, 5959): 5.96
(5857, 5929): 5.87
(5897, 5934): 5.98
